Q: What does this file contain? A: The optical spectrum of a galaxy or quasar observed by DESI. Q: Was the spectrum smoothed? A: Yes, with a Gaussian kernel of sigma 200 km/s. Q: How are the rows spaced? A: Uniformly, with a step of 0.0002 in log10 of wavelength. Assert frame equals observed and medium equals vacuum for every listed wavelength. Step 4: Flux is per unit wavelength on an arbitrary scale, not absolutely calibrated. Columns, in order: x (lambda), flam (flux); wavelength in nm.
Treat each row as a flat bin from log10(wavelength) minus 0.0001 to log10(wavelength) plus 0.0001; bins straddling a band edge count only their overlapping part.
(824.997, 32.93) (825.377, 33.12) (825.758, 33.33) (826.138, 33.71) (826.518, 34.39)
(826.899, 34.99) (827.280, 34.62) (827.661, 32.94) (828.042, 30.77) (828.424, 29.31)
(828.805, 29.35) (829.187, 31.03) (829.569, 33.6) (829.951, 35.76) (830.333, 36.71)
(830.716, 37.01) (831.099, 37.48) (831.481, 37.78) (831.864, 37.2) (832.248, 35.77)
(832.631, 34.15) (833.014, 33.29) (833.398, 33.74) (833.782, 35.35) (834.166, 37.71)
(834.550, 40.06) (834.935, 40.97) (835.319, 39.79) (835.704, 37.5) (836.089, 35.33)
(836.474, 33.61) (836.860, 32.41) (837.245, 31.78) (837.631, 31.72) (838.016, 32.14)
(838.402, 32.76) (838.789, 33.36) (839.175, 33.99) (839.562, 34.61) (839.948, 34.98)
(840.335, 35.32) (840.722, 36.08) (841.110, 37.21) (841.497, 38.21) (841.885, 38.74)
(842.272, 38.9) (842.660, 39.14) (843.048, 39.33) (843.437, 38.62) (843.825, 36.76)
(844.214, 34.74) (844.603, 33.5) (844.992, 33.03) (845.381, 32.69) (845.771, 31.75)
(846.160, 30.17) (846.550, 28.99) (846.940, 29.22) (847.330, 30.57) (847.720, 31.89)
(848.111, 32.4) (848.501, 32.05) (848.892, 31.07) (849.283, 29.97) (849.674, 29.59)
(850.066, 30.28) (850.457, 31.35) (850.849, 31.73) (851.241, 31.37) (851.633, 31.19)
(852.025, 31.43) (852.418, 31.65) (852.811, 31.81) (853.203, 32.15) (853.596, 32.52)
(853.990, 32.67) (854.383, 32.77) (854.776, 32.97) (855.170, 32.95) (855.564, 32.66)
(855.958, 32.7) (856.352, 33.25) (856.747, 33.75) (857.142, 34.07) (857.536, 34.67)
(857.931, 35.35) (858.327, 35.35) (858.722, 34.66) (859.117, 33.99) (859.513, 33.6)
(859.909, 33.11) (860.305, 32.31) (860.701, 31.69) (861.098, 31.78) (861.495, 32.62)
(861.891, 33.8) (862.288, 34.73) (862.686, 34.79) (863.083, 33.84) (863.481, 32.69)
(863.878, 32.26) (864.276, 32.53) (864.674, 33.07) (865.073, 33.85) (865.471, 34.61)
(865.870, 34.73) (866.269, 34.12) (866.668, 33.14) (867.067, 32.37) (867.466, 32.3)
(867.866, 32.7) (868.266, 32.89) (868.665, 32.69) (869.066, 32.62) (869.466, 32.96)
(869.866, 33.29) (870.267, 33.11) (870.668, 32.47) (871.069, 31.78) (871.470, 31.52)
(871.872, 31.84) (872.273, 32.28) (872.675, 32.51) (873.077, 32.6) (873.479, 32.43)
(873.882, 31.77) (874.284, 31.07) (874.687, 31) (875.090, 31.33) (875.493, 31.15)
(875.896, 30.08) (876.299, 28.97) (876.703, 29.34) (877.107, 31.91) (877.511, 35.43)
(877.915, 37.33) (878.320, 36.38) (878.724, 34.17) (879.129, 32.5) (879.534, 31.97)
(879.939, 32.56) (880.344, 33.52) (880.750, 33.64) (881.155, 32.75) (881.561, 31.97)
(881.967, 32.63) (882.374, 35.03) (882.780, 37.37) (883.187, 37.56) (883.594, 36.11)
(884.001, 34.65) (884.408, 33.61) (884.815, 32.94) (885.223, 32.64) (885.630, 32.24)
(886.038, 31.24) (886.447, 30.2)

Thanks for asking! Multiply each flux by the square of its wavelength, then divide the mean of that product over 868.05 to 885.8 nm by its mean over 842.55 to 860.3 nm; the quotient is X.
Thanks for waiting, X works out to 1.06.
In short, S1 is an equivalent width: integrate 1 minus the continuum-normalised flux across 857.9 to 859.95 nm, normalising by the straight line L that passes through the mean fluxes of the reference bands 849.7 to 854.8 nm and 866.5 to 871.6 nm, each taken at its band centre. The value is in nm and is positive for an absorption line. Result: -0.145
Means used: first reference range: 31.7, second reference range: 32.6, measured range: 34.4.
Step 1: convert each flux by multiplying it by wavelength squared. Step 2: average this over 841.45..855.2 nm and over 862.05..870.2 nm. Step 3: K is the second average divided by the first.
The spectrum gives 1.05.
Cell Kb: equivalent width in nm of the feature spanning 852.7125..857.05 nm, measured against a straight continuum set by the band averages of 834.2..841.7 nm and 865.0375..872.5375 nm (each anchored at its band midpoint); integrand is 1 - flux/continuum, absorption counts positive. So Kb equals 0.156 nm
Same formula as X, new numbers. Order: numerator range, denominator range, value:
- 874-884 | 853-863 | 1.04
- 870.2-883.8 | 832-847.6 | 1.03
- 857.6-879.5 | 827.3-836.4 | 1.02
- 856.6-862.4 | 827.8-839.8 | 1.03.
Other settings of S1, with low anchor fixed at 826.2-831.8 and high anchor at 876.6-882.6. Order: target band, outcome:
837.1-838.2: 0.07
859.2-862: 0.08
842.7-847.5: 0.06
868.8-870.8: 0.04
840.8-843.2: -0.32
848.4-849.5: 0.09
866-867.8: 0.03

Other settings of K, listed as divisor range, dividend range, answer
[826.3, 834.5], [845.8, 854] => 0.94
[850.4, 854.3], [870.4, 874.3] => 1.06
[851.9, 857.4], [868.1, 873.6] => 1.03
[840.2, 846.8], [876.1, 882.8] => 1.02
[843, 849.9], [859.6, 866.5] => 1.07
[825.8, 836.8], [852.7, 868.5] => 1.02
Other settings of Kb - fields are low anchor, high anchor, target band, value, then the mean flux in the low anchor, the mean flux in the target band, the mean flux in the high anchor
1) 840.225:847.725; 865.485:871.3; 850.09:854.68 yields 0.31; 34.8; 31.8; 33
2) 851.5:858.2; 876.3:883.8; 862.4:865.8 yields -0.03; 32.9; 33.5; 33.9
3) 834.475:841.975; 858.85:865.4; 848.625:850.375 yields 0.20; 35.4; 30.4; 33.2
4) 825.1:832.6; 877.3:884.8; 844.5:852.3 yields 0.69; 34.1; 31.2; 34.4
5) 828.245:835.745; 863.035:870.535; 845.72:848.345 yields 0.30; 35.7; 30.7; 33.1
